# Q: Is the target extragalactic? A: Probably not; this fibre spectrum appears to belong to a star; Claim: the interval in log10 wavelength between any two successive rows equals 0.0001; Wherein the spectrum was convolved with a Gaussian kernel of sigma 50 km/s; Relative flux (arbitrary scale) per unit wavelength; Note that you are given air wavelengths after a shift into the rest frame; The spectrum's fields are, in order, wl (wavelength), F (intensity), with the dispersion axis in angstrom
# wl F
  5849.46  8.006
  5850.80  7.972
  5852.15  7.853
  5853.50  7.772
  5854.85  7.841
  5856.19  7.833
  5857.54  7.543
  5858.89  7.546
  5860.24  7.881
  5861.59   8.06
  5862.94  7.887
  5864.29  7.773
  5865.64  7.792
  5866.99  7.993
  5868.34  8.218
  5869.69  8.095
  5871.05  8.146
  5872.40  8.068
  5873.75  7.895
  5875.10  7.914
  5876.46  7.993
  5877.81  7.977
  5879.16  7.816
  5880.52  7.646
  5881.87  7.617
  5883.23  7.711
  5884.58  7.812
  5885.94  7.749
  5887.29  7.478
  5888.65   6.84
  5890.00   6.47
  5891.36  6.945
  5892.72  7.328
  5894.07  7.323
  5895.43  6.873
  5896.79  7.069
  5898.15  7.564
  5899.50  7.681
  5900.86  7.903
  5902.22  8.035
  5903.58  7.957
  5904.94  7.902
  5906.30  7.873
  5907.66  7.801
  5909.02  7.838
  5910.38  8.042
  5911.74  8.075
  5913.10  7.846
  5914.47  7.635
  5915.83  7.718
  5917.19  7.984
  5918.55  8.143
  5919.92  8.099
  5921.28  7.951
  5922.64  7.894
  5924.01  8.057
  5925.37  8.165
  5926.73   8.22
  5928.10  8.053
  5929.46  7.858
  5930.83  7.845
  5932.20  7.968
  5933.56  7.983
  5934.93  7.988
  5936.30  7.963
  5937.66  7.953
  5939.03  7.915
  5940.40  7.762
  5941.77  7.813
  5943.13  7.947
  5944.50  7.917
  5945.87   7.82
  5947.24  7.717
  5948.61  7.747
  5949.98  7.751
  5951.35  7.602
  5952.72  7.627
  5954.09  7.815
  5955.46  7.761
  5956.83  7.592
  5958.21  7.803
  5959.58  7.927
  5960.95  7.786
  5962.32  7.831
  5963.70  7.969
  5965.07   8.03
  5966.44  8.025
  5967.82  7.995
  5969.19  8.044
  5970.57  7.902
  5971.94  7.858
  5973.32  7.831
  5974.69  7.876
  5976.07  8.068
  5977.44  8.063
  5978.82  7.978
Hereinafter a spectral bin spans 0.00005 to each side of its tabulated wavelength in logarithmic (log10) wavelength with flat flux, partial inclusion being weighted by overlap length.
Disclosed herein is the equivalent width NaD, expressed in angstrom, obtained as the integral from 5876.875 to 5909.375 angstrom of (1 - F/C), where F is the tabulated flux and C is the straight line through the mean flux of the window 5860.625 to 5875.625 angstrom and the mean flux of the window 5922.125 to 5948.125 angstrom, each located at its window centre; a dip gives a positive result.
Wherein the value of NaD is 1.7 angstrom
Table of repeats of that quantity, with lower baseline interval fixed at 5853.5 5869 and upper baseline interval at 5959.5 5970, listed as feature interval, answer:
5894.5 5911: 0.39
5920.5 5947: -0.09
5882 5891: 0.60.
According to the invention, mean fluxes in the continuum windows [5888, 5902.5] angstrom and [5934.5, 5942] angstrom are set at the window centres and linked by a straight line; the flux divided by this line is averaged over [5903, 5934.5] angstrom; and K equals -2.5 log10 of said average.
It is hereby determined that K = -0.05 mag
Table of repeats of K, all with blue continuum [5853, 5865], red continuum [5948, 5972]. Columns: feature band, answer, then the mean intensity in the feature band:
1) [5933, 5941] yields -0.01 mag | 7.92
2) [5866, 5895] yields 0.02 mag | 7.66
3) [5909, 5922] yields -0.02 mag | 7.94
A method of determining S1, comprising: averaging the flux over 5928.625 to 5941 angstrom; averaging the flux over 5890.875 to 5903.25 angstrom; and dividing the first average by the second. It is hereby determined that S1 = 1.1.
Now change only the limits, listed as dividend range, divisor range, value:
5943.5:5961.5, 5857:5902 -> 1.01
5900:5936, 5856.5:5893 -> 1.03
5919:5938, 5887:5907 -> 1.08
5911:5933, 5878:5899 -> 1.08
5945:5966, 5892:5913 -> 1.01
